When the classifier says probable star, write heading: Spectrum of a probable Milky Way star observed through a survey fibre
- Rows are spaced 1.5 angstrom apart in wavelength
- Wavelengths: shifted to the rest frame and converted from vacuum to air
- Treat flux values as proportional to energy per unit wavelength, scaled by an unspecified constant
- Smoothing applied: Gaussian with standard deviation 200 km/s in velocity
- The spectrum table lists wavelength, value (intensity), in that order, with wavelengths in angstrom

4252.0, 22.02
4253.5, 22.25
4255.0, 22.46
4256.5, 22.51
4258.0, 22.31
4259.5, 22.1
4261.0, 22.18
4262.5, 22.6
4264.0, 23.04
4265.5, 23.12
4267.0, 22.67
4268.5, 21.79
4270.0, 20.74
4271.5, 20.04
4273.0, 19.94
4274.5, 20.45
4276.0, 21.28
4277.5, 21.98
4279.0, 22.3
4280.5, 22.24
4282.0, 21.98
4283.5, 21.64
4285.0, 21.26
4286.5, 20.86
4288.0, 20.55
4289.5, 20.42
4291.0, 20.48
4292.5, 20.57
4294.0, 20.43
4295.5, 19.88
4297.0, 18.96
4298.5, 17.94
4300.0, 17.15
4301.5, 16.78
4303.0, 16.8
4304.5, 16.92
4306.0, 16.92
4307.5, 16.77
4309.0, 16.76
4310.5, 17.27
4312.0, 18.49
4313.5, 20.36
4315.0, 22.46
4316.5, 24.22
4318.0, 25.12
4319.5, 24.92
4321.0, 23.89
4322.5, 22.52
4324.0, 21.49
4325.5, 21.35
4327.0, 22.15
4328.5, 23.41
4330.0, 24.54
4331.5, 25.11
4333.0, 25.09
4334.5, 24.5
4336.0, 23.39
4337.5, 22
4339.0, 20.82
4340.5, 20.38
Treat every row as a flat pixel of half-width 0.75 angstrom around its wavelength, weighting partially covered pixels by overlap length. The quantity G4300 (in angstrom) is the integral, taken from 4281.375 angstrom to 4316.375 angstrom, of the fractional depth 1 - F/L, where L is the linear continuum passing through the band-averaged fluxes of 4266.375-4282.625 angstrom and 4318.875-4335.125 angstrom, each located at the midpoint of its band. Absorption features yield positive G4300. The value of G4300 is 4.8 angstrom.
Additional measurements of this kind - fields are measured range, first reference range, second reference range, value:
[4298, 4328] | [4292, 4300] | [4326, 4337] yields 2.1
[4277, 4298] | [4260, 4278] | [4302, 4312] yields -1.6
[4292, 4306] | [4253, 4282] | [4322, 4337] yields 2.7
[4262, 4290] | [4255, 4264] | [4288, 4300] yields -0.6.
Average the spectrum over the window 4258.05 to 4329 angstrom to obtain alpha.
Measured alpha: 20.8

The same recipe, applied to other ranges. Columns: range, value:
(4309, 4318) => 20.6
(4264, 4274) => 21.5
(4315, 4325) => 23.5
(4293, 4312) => 17.8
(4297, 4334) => 20.8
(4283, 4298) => 20.4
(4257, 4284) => 21.8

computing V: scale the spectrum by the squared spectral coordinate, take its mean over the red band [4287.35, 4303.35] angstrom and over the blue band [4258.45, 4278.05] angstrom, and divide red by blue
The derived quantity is 0.9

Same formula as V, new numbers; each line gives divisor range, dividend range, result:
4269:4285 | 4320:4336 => 1.13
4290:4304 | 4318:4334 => 1.27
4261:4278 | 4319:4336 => 1.12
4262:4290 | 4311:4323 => 1.07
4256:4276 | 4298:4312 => 0.80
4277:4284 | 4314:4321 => 1.11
